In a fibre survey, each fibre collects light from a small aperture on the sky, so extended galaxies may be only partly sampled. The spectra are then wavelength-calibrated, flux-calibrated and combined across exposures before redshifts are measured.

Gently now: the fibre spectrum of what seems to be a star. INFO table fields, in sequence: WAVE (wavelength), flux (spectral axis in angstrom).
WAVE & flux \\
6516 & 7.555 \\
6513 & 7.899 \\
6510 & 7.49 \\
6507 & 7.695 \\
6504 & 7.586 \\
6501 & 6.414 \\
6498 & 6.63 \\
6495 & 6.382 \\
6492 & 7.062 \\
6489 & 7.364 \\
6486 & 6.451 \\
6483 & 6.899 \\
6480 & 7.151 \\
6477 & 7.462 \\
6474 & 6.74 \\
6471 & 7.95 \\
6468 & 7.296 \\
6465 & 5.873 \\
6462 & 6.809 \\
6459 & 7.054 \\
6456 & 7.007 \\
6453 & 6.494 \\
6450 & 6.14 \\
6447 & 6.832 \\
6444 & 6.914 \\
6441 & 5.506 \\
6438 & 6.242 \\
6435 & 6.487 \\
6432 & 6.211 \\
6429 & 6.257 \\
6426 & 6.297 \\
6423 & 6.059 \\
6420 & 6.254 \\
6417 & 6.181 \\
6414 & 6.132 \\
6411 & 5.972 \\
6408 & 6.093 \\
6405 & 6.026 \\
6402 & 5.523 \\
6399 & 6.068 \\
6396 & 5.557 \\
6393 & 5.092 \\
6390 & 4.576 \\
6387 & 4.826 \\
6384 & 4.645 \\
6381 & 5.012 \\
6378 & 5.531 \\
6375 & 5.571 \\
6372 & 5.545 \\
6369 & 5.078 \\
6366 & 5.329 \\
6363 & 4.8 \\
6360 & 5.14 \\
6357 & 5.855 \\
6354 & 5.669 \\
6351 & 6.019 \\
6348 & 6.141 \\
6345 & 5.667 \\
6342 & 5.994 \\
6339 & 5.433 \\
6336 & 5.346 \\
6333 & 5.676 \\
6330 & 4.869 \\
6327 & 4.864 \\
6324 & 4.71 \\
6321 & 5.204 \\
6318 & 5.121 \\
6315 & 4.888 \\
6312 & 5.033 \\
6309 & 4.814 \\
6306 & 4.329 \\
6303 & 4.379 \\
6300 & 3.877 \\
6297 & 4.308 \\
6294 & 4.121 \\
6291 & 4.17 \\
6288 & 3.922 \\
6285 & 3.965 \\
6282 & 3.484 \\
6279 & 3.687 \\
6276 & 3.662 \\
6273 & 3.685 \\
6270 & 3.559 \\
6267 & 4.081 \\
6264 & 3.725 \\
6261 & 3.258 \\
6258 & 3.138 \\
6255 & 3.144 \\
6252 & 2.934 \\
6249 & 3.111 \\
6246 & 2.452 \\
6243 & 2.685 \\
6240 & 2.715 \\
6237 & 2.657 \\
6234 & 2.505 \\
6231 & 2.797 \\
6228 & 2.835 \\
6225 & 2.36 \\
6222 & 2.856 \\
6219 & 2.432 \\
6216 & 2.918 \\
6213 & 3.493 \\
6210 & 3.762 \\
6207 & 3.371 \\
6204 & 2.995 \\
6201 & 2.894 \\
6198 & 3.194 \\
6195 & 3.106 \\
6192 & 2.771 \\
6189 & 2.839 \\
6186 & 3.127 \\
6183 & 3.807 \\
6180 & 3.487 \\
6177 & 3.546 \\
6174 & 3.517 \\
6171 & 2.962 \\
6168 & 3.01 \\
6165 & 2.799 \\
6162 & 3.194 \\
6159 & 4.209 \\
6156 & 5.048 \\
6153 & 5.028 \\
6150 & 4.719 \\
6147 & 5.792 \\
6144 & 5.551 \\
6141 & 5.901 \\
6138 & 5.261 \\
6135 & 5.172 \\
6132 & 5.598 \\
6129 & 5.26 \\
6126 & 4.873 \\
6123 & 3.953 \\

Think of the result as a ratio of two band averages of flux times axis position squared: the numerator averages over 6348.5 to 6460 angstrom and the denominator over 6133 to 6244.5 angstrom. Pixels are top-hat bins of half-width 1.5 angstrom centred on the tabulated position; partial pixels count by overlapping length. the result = 1.76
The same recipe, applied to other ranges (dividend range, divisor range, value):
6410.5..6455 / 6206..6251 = 2.34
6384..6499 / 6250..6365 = 1.45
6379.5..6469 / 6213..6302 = 1.94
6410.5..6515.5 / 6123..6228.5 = 1.93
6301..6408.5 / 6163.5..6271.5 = 1.79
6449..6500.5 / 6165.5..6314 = 2.19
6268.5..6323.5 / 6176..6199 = 1.36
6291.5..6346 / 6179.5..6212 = 1.59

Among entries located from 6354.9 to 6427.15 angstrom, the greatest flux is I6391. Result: 6.297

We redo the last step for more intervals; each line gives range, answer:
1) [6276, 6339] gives 5.676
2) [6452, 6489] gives 7.95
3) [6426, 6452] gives 6.914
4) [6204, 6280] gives 4.081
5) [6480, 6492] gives 7.364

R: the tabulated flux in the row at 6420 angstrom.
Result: 6.254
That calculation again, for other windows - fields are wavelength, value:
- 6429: 6.257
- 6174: 3.517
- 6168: 3.01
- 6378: 5.531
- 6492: 7.062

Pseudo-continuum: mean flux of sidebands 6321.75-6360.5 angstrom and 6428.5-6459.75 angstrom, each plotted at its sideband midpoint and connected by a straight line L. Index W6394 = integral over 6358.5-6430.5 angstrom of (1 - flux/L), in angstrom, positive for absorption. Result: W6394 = 5.3 angstrom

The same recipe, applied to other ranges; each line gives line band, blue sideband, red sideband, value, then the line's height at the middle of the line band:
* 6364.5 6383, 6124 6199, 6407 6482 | 1.9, 5.95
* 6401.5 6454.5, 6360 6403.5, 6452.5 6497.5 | -1.3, 6.07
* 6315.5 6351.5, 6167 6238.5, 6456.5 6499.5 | -3.6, 4.9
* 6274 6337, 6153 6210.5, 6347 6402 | 2.5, 4.65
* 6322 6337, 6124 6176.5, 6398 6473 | 1.6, 5.71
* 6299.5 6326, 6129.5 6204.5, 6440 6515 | 3.2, 5.38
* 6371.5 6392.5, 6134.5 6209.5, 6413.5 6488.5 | 3.0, 5.93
